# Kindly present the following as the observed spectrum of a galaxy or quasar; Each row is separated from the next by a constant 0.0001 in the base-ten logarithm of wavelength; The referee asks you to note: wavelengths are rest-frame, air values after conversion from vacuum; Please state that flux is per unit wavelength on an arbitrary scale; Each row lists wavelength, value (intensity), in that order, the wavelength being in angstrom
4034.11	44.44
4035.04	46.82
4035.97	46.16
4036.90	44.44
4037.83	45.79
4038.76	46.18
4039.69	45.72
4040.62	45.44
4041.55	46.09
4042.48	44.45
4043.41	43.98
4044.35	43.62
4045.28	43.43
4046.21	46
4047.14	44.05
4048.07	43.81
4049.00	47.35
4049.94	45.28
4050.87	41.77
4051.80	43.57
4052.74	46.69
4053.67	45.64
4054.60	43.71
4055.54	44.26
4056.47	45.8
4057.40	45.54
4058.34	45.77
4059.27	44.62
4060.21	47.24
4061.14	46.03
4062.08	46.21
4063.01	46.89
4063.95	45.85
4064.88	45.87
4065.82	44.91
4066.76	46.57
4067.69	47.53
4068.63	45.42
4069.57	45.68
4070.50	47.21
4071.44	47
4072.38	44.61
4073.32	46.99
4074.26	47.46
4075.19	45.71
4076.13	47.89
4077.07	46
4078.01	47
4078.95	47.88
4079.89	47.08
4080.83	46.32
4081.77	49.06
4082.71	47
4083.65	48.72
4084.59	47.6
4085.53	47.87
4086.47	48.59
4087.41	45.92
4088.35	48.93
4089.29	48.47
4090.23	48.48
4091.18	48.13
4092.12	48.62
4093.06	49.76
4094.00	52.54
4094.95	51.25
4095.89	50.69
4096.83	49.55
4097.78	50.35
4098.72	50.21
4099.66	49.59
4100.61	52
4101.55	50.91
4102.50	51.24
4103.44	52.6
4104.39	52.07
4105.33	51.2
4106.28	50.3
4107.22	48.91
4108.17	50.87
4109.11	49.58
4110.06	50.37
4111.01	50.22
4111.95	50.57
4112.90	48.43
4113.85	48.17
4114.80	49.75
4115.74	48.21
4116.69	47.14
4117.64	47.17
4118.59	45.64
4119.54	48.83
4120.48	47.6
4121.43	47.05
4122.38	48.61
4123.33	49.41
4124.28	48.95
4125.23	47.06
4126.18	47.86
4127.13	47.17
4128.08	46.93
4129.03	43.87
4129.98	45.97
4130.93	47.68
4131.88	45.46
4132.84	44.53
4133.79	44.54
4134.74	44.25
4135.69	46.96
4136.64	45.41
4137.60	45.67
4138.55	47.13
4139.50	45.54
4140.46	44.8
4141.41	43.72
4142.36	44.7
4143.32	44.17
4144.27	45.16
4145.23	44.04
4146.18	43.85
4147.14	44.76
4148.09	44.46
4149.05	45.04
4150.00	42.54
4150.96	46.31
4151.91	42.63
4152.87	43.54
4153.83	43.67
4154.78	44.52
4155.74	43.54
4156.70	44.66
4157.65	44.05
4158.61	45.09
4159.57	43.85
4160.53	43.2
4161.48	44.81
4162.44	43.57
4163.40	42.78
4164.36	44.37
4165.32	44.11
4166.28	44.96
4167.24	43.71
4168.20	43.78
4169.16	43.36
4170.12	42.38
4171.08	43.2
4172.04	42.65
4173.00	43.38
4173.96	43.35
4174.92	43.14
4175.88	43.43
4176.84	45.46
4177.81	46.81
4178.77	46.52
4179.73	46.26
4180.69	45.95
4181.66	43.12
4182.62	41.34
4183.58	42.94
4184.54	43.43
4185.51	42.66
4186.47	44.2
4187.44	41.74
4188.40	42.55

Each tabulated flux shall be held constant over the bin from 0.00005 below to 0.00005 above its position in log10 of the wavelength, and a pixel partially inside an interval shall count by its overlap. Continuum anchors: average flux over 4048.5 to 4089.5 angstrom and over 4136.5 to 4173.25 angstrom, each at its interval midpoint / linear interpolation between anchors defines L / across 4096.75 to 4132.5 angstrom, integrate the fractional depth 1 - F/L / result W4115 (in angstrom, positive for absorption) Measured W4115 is -2.88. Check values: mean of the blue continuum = 46.4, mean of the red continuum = 44.2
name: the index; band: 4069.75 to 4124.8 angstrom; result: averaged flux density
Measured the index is 48.8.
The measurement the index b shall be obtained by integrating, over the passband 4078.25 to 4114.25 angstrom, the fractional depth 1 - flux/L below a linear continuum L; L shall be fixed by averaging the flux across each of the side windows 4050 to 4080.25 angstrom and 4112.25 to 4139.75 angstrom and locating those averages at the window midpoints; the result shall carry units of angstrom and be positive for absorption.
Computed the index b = -2.3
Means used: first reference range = 45.9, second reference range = 47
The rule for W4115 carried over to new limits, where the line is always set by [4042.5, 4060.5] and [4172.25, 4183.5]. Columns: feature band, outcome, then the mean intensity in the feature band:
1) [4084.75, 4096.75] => -1.19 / 49.1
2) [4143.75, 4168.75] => 0.18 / 44.1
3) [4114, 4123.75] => -0.74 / 48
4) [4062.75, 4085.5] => -1.05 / 46.8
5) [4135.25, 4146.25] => -0.16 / 45.1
